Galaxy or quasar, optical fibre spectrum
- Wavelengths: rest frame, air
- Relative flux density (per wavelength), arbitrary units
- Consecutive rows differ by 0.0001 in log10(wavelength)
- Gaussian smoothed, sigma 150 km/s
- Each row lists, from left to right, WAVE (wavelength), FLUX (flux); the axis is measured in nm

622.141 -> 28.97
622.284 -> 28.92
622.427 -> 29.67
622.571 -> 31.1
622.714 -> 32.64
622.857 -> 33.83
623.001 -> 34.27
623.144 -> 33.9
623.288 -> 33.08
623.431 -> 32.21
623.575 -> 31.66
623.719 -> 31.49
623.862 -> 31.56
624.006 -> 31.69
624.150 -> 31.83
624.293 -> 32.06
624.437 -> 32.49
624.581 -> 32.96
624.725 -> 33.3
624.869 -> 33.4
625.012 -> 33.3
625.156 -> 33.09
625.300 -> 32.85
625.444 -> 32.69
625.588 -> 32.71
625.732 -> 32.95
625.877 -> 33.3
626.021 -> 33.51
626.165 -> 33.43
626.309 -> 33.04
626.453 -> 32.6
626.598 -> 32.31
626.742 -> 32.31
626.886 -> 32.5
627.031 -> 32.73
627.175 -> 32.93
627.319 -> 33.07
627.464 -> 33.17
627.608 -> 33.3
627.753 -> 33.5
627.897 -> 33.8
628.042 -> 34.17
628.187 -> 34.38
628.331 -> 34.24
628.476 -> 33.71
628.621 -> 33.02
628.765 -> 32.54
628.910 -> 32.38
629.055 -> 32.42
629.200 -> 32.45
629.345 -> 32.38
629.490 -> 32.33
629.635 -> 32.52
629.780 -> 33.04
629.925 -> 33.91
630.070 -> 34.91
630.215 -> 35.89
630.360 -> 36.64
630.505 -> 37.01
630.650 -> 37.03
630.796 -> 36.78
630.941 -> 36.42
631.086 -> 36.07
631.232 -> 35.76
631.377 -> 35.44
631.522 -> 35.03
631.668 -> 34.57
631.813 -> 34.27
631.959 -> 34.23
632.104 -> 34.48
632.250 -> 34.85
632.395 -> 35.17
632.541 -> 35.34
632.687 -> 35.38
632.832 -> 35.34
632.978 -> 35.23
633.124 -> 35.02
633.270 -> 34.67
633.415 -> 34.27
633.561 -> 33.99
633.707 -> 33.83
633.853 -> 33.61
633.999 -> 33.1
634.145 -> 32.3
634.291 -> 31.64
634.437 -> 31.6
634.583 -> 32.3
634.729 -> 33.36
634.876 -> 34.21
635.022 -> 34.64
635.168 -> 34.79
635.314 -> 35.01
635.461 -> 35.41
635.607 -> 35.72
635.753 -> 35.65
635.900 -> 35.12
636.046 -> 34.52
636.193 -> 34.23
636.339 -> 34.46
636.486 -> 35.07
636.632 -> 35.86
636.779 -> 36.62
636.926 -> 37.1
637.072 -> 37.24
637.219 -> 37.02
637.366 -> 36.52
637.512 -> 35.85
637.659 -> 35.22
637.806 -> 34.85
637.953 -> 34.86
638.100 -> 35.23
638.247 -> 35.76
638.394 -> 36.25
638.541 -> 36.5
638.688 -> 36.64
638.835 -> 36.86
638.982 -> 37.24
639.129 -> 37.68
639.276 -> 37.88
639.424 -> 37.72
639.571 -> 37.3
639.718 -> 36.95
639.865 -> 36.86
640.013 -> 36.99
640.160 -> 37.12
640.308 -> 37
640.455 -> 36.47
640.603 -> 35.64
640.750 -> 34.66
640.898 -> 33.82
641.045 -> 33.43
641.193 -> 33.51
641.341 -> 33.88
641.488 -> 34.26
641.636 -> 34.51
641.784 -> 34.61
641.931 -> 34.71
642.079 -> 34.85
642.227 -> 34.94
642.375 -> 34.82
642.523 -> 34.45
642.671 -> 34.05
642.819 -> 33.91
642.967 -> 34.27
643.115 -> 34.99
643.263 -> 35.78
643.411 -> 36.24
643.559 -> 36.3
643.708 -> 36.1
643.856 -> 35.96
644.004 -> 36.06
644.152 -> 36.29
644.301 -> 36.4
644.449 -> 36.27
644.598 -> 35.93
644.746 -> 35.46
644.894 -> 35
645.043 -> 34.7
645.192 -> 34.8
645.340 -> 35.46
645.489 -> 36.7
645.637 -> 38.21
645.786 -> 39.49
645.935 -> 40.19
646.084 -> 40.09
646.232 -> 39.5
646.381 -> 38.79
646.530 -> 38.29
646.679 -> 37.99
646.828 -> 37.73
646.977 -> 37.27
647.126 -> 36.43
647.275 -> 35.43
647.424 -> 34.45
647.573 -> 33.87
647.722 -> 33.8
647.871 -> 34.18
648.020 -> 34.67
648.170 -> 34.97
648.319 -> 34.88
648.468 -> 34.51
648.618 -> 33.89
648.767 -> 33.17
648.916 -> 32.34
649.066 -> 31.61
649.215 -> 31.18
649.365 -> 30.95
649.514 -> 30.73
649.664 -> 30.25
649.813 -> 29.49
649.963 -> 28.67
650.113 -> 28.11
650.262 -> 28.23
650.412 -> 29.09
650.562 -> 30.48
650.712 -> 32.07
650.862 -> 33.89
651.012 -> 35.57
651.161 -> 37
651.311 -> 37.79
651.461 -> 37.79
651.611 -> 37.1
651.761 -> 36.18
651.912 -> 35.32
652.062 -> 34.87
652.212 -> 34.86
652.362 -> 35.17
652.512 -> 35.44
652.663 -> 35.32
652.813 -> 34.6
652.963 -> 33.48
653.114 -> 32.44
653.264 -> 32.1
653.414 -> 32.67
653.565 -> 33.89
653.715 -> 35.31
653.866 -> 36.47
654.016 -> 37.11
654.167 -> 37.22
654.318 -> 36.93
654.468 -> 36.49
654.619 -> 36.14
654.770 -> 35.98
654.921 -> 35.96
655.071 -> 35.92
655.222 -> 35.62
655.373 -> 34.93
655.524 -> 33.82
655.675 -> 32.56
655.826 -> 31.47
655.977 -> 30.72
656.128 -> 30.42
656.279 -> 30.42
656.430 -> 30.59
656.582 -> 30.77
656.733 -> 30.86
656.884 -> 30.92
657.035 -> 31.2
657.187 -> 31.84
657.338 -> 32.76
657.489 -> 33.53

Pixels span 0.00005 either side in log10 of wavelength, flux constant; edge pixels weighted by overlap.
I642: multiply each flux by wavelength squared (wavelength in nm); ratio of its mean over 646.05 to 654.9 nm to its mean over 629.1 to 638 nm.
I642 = 1.04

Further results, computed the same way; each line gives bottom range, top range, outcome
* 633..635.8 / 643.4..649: 1.10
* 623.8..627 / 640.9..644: 1.12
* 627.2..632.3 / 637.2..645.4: 1.08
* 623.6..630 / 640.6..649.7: 1.13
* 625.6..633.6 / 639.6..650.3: 1.08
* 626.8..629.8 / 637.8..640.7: 1.15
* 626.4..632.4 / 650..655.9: 1.09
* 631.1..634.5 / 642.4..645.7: 1.07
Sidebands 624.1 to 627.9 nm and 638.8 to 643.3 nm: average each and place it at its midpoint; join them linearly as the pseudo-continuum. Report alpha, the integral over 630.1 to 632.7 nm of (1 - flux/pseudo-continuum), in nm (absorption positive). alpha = -0.13 nm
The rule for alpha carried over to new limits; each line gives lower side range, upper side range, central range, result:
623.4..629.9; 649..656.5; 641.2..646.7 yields -0.44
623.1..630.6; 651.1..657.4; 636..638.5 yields -0.16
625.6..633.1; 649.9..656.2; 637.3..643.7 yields -0.28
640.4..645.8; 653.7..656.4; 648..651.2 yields 0.27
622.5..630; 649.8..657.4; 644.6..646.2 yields -0.17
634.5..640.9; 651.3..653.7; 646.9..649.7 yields 0.12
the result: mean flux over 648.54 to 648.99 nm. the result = 33.2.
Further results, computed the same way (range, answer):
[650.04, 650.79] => 29.6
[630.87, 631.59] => 35.8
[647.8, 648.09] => 34.4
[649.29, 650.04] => 30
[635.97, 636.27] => 34.4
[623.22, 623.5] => 32.7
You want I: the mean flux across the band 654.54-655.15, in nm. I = 36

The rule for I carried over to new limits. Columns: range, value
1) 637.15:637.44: 36.8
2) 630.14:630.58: 36.6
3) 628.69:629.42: 32.4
